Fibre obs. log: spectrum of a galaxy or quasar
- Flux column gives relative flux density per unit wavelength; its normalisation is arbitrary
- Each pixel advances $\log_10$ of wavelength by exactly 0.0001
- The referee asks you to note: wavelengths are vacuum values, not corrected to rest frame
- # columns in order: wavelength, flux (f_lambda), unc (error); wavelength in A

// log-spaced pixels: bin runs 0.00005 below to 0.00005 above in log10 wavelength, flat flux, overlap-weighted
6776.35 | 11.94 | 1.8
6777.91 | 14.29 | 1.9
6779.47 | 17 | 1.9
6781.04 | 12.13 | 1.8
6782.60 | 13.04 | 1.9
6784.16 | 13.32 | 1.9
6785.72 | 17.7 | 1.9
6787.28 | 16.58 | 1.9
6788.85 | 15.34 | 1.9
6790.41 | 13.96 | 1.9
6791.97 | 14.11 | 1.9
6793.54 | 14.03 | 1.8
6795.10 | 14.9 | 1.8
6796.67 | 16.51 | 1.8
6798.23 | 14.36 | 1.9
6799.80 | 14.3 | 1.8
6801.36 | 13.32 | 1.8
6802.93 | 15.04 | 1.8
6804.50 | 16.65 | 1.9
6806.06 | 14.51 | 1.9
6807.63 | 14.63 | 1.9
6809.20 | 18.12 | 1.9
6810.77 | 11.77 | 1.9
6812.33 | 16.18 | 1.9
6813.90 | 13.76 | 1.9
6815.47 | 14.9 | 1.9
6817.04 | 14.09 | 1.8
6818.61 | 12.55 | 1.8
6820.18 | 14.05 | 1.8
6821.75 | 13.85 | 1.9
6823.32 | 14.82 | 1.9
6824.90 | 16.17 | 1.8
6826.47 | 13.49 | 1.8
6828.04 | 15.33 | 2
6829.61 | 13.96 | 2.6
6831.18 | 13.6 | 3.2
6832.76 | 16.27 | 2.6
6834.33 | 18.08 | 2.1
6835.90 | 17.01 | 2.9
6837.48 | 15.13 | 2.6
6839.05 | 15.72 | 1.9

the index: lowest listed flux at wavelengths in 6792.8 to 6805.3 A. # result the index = 13.32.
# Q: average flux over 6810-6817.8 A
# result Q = 14.2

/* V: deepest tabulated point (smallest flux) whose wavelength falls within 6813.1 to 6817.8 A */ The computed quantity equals 13.76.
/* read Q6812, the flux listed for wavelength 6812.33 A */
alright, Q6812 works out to 16.18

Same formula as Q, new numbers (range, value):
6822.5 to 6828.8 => 14.9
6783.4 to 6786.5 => 15.5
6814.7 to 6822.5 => 13.9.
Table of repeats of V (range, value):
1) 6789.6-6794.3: 13.96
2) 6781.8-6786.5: 13.04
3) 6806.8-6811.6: 11.77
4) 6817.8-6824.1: 12.55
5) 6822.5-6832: 13.49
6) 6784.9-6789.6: 15.34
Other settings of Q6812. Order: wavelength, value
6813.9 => 13.76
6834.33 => 18.08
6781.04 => 12.13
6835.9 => 17.01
